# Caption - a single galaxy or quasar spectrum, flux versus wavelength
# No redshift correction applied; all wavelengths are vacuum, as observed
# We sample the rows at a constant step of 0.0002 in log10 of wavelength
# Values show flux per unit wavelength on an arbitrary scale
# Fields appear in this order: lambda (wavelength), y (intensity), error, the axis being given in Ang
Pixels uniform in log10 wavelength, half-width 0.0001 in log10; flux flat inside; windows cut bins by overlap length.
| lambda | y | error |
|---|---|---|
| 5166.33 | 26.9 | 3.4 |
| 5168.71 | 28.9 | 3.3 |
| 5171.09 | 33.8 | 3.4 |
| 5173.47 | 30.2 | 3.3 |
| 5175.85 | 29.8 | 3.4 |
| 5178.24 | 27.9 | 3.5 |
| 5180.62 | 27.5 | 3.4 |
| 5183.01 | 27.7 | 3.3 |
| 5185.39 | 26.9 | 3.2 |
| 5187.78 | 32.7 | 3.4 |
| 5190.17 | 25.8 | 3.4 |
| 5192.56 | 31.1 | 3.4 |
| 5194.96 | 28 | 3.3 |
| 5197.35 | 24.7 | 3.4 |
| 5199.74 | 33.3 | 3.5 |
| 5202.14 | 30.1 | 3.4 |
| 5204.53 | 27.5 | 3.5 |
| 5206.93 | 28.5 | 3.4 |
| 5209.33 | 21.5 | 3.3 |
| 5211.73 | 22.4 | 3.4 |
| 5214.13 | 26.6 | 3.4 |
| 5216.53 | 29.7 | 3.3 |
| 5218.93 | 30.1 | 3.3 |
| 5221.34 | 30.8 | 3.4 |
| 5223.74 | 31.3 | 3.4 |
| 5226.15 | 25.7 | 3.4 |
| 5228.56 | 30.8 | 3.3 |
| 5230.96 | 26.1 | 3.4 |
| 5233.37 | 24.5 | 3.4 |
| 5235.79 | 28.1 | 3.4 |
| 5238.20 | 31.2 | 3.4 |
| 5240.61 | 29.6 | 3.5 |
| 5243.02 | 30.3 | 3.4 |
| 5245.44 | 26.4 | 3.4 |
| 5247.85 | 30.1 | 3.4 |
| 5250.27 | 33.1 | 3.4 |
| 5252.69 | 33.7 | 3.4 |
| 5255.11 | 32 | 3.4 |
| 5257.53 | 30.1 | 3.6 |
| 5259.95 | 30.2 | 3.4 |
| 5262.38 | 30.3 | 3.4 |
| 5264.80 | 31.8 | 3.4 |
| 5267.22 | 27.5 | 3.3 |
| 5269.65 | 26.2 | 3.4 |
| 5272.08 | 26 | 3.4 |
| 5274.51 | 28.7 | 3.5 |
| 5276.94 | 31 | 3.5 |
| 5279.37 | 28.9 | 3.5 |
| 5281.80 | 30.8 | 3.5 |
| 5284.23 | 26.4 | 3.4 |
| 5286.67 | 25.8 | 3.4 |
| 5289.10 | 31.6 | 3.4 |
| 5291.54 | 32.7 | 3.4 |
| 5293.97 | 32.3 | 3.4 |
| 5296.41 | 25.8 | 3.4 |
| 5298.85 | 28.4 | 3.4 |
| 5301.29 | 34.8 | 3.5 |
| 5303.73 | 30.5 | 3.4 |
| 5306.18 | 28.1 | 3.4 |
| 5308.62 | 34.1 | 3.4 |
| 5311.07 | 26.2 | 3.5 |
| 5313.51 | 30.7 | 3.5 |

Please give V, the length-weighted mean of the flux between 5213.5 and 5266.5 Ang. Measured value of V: 29.7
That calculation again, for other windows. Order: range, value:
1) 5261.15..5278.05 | 28.8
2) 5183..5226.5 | 28.2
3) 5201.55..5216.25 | 26.2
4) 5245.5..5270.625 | 30.4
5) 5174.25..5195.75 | 28.6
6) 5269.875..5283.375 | 28.8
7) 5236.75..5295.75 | 29.8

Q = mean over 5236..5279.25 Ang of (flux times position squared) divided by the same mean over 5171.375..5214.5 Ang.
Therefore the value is 1.1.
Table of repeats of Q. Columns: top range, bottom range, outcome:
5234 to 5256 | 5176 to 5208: 1.08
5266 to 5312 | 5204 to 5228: 1.09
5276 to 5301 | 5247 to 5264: 0.95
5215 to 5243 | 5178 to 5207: 1.03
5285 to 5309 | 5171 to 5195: 1.09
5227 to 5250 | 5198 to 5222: 1.04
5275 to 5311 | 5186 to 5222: 1.10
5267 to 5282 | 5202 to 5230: 1.04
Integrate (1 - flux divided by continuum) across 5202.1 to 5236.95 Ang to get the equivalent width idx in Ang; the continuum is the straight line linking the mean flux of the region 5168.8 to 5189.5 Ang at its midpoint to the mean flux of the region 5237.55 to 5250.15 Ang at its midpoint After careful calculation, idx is 2.53 Ang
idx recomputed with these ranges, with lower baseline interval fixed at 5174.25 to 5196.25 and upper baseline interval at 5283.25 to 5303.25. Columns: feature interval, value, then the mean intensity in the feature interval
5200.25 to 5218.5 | 1.18 Ang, 27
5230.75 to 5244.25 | 0.34 Ang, 28.4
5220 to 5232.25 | 0.06 Ang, 28.9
